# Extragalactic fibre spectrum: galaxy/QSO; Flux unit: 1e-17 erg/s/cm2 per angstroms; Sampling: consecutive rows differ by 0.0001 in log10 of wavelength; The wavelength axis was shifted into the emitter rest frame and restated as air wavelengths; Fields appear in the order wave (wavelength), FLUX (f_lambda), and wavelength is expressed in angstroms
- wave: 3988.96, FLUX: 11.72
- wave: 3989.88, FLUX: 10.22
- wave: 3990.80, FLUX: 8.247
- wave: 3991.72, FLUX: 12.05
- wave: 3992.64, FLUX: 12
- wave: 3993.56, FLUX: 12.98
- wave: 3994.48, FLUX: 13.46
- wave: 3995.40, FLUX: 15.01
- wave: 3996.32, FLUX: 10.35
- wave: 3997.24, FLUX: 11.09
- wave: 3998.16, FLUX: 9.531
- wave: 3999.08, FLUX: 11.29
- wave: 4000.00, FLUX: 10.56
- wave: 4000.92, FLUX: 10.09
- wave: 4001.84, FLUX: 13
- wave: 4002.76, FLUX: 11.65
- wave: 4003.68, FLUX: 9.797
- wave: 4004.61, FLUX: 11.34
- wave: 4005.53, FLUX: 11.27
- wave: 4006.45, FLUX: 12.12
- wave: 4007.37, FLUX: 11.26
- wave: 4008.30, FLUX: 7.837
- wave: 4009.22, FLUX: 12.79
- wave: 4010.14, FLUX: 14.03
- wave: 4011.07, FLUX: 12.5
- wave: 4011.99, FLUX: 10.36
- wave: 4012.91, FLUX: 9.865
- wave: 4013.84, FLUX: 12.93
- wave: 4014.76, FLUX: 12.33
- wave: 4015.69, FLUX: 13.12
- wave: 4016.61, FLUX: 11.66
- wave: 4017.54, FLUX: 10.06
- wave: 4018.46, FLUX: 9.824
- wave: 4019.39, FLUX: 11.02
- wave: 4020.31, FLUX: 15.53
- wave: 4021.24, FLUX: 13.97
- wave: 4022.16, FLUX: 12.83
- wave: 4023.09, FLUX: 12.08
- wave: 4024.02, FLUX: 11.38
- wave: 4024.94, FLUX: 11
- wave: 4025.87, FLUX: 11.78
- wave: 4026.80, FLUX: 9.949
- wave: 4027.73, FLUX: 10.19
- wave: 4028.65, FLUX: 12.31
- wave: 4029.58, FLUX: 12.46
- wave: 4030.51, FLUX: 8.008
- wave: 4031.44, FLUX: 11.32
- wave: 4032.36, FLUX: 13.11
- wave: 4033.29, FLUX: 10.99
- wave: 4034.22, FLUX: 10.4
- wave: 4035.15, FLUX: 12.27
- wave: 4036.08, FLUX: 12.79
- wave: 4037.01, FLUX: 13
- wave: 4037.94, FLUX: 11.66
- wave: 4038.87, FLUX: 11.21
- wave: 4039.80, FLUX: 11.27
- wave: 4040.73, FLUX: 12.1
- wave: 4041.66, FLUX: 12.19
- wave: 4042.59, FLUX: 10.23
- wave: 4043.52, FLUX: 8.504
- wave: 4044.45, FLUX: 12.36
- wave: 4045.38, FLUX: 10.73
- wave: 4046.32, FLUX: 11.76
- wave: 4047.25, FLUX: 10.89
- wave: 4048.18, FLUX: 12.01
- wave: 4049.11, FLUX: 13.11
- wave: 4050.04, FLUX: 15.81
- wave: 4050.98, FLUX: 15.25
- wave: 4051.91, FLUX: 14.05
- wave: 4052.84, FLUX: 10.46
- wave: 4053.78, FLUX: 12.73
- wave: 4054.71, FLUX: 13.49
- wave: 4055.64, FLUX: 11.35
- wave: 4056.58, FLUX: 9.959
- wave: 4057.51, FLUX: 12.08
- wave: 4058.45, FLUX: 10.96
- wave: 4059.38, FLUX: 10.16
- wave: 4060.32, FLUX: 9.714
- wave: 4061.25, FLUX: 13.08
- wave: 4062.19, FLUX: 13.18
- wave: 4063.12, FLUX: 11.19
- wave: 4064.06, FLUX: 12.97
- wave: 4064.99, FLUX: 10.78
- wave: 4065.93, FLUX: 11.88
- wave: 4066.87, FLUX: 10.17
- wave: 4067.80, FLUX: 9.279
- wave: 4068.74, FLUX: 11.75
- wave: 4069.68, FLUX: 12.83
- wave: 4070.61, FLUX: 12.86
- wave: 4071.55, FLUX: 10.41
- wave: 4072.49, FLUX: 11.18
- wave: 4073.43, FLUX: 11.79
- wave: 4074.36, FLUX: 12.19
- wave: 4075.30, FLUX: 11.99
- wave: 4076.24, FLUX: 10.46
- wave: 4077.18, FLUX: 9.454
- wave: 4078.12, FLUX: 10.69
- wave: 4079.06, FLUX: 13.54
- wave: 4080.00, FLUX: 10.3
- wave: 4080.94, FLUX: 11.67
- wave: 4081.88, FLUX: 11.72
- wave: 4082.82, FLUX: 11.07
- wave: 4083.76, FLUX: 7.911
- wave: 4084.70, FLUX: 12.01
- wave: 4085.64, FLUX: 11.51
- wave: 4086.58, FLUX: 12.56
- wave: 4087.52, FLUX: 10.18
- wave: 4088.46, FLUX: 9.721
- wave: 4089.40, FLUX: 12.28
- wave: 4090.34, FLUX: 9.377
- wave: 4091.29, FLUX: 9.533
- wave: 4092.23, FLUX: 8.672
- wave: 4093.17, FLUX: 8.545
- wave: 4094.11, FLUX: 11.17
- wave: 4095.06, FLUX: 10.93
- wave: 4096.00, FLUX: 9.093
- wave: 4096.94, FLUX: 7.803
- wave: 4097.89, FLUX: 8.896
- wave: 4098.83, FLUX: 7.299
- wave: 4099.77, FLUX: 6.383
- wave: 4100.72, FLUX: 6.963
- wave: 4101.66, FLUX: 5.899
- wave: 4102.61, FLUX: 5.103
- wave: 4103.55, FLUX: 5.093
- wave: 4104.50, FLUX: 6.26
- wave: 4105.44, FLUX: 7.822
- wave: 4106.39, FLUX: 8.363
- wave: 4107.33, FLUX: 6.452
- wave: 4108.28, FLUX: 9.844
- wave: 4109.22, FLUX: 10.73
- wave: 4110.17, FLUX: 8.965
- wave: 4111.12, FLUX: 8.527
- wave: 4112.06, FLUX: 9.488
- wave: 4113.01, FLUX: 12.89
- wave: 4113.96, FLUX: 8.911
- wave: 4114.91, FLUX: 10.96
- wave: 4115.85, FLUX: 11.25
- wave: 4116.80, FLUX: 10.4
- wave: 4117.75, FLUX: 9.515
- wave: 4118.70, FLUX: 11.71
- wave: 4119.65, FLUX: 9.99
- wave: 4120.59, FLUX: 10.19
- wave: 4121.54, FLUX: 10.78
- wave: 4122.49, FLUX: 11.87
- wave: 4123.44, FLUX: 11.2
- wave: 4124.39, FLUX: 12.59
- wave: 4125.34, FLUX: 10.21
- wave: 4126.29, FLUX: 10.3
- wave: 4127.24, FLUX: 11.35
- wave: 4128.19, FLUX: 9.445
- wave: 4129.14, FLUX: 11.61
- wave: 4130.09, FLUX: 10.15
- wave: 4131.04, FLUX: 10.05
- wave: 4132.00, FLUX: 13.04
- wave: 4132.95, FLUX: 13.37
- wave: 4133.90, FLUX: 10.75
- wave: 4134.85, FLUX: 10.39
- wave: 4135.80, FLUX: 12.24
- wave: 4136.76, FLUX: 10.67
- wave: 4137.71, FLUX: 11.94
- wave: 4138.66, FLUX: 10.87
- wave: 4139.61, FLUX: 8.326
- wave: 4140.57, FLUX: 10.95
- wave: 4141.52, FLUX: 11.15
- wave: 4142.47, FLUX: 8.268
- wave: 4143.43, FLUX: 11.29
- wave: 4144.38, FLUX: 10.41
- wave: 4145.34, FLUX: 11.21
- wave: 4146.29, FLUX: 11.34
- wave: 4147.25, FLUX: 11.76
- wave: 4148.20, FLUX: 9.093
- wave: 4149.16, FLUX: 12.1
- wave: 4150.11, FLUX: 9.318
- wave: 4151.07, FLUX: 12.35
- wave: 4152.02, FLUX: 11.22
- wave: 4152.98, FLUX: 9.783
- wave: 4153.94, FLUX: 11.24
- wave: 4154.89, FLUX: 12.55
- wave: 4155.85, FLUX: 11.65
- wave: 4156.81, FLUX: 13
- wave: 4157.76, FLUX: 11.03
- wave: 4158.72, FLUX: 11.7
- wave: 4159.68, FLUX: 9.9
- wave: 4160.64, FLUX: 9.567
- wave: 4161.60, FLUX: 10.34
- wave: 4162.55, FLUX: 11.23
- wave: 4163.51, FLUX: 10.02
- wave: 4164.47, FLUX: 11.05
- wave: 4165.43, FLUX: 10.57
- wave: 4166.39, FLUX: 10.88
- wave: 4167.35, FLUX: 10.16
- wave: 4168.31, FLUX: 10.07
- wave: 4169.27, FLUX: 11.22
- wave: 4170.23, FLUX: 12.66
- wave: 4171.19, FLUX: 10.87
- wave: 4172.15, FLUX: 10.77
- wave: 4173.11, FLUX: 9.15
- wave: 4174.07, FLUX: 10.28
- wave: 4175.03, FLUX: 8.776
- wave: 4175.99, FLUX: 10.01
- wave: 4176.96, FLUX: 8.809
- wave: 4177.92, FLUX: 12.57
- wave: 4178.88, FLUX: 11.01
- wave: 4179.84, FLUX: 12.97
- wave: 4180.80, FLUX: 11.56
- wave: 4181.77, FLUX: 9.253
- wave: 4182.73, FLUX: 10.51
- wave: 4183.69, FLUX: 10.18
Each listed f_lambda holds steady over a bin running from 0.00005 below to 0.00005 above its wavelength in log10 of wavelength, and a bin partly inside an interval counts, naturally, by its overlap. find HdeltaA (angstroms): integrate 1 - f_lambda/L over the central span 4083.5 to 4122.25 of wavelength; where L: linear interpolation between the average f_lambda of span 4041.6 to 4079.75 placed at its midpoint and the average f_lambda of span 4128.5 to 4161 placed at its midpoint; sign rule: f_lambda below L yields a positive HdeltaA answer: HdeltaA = 7.0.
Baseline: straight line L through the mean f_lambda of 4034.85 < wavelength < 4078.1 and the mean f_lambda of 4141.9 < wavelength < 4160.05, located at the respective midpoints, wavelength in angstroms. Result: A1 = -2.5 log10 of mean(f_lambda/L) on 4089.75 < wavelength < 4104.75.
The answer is 0.39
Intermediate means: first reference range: 11.7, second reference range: 11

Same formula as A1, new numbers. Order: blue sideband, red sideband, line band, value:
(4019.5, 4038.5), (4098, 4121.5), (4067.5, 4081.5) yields -0.13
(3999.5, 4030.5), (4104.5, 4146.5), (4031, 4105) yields 0.02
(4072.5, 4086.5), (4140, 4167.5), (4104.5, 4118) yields 0.17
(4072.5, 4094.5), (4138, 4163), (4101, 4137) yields 0.09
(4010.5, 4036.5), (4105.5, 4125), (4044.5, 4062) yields -0.09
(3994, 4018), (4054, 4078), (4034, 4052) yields -0.06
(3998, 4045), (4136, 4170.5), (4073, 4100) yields 0.09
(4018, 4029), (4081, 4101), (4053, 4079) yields -0.09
